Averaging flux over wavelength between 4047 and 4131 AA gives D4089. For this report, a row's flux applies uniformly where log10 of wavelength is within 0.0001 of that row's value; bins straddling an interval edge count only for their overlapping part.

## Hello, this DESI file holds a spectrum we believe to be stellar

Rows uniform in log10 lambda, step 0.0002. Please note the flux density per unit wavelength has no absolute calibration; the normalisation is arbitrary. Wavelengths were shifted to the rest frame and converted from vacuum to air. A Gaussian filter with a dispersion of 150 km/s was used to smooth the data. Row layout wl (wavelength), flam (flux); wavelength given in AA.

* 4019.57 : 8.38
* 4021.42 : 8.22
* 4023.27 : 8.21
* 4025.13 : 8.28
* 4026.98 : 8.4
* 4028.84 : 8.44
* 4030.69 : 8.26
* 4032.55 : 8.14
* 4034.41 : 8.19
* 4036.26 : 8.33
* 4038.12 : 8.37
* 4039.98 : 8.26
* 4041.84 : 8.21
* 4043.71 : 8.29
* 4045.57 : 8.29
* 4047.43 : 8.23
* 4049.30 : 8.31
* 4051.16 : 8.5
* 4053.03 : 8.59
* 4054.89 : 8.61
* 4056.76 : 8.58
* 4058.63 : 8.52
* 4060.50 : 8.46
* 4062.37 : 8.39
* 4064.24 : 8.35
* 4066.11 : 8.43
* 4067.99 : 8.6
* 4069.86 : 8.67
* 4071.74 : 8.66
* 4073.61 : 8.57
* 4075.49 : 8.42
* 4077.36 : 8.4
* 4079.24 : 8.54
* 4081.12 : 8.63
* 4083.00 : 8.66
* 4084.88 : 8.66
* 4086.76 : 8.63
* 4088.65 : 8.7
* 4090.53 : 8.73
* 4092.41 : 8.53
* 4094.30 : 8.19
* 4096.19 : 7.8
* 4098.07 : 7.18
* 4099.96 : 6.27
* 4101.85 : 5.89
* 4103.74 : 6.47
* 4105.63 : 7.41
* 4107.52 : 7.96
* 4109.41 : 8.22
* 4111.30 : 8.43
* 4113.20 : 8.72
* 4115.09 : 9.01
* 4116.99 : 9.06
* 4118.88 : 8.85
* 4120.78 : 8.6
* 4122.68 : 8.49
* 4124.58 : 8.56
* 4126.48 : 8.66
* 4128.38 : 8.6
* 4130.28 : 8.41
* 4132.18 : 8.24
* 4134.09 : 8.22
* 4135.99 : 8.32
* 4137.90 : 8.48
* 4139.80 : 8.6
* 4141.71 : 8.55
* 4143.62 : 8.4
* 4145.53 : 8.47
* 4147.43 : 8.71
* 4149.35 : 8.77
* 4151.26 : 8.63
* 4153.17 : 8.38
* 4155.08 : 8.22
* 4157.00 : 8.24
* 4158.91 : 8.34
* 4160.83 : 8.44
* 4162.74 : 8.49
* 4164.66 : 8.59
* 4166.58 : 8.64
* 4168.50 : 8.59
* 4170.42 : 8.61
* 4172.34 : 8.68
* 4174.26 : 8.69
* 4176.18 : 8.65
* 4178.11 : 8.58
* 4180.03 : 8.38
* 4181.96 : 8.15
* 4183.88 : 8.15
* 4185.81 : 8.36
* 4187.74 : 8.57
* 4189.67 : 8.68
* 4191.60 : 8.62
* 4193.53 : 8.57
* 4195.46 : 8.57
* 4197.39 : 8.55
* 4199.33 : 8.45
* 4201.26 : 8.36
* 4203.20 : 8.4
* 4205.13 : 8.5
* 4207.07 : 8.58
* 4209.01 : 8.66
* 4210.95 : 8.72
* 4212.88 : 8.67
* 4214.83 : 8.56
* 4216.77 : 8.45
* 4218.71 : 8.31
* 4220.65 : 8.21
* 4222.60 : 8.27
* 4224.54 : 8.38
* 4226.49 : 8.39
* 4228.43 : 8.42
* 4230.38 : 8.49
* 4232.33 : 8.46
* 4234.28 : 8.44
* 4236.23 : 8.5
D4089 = 8.31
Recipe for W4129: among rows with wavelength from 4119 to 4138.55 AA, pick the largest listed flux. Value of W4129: 8.66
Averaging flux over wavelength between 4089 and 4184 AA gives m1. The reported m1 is 8.31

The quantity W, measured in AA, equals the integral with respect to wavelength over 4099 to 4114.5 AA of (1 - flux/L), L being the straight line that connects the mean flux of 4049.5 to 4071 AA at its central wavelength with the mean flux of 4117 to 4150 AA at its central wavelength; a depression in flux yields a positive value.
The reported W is 1.9 AA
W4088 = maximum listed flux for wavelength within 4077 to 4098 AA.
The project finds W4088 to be 8.73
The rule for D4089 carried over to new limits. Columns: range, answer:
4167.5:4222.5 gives 8.51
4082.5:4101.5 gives 8.05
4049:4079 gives 8.51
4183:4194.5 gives 8.49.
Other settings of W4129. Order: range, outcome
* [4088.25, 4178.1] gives 9.06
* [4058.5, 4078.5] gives 8.67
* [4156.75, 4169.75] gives 8.64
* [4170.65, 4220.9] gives 8.72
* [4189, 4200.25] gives 8.68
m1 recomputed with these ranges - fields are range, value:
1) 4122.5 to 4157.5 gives 8.47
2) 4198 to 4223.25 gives 8.47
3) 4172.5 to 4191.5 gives 8.48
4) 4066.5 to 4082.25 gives 8.56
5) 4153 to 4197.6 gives 8.49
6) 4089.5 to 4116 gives 7.78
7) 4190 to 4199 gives 8.57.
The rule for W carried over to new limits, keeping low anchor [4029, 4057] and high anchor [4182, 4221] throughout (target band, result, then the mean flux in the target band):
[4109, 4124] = -0.49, 8.68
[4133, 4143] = 0.00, 8.42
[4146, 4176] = -0.29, 8.54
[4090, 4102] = 1.17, 7.58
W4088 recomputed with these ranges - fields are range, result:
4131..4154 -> 8.77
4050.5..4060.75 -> 8.61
